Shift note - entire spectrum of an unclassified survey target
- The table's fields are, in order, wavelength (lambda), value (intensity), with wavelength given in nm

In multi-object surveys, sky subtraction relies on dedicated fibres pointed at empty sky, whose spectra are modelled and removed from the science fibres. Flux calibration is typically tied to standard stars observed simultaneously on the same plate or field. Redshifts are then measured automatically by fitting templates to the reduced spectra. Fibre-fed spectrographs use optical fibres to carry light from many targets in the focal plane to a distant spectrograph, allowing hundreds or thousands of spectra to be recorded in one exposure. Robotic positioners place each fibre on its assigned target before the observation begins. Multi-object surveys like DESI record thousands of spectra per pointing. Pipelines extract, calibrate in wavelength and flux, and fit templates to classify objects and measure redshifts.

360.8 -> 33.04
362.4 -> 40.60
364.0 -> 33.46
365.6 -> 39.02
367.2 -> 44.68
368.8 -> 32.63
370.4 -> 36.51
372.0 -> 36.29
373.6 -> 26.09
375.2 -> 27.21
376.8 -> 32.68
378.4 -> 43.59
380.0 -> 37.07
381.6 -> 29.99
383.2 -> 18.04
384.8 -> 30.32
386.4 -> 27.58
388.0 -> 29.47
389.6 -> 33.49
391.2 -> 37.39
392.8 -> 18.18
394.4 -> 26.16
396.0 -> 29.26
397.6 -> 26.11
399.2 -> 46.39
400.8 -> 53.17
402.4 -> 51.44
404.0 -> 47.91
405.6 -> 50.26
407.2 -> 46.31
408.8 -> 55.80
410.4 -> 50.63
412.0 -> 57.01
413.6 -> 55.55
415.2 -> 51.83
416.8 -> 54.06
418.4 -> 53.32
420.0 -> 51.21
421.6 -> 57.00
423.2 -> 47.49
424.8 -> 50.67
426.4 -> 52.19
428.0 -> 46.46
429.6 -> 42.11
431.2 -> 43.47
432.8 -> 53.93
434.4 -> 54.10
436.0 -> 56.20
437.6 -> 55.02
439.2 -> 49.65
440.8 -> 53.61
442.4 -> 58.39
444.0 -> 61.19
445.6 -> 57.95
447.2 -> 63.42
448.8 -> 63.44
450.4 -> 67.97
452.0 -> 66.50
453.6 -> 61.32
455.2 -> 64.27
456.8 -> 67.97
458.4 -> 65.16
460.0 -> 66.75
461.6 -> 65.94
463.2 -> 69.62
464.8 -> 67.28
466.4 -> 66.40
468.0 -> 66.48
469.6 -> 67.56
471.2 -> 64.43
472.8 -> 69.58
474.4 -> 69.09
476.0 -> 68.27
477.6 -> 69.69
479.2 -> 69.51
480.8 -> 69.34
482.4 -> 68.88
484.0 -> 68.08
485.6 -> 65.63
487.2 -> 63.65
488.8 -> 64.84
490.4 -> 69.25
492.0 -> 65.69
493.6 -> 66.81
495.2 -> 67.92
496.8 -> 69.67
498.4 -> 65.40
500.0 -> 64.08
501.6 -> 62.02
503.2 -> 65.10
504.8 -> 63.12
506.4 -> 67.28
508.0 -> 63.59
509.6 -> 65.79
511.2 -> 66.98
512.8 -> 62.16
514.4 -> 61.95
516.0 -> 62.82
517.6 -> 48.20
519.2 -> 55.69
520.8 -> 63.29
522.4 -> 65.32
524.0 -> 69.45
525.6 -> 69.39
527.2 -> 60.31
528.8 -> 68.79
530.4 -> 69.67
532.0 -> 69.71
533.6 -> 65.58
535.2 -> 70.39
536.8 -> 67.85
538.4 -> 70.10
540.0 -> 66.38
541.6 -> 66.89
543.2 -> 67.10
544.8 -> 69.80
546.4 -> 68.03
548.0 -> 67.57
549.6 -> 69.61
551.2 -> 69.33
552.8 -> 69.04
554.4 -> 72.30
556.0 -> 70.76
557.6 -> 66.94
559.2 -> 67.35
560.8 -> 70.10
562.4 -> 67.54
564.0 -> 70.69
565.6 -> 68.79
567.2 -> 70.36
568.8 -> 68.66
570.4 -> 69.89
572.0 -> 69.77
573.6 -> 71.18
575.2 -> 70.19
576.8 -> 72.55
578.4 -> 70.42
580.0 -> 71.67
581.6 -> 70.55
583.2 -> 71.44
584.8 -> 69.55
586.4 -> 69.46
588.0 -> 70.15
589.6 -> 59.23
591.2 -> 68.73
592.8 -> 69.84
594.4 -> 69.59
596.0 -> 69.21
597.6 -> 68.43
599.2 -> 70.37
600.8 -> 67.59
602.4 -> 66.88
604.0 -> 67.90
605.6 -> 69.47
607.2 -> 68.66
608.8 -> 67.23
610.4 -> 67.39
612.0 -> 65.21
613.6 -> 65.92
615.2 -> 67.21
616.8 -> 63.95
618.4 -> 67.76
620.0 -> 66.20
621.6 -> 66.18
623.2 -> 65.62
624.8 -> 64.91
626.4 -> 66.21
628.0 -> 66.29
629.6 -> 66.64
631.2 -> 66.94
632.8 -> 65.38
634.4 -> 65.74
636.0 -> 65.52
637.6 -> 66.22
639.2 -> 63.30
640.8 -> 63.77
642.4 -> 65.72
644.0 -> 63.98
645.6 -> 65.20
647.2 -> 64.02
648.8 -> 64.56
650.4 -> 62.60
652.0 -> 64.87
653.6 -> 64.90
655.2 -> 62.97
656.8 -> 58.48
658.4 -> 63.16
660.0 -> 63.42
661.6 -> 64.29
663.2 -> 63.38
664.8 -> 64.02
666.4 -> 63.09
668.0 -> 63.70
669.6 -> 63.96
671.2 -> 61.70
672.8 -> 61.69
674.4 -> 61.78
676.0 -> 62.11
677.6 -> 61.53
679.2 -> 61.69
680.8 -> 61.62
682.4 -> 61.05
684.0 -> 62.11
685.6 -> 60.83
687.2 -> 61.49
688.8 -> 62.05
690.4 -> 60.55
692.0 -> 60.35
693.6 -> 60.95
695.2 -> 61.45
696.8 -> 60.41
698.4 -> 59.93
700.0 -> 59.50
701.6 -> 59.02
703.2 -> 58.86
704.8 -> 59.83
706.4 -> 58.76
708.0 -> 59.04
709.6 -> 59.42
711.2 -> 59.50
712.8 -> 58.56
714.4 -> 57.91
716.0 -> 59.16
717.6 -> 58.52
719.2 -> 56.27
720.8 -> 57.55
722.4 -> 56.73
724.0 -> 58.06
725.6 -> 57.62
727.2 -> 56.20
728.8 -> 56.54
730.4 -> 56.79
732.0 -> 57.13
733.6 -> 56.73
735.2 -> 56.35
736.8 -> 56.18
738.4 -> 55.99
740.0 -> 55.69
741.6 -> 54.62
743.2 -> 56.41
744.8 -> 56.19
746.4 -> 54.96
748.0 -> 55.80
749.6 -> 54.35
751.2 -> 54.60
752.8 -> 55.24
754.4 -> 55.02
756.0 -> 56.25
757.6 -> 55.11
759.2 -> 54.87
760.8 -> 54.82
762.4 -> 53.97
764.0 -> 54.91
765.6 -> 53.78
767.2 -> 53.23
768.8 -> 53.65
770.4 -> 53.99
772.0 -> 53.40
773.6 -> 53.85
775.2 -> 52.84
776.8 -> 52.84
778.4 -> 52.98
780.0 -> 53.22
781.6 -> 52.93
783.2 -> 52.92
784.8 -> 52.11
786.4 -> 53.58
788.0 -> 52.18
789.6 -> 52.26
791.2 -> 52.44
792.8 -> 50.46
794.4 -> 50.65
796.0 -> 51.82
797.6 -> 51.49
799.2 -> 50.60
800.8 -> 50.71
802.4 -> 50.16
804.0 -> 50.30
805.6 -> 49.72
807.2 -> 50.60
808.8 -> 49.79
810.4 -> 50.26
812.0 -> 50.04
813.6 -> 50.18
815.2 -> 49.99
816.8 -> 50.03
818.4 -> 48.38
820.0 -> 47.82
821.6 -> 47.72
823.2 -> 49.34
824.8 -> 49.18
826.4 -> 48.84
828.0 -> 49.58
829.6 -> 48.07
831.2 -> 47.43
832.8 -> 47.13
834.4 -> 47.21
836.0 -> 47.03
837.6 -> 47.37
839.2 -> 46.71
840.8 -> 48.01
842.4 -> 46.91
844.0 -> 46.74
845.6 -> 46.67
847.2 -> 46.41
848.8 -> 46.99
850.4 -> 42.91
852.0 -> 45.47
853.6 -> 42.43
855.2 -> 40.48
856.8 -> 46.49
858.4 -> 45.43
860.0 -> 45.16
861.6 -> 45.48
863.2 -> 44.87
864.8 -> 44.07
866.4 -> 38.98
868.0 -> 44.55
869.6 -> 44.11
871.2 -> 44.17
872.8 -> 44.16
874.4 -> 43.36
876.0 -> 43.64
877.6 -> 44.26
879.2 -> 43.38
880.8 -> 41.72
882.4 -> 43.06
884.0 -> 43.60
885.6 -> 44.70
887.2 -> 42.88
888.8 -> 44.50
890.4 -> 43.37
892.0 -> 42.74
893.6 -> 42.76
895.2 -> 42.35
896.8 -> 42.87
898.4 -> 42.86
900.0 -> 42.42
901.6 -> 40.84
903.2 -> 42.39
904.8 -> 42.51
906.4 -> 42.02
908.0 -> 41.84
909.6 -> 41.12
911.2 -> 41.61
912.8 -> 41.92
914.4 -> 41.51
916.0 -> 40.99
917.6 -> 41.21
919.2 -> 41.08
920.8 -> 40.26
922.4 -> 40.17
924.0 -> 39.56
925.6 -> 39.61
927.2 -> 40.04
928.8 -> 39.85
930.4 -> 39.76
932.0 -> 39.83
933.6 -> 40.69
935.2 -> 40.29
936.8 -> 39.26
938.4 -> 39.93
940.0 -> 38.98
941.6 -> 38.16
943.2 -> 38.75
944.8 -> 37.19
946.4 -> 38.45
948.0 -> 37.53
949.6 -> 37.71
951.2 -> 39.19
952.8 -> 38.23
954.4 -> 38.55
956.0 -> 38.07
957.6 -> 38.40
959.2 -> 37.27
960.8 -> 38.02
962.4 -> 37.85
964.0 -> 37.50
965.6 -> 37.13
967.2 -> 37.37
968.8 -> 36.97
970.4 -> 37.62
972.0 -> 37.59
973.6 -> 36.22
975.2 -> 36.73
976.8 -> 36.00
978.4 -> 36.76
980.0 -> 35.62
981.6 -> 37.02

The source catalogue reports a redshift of 0.000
